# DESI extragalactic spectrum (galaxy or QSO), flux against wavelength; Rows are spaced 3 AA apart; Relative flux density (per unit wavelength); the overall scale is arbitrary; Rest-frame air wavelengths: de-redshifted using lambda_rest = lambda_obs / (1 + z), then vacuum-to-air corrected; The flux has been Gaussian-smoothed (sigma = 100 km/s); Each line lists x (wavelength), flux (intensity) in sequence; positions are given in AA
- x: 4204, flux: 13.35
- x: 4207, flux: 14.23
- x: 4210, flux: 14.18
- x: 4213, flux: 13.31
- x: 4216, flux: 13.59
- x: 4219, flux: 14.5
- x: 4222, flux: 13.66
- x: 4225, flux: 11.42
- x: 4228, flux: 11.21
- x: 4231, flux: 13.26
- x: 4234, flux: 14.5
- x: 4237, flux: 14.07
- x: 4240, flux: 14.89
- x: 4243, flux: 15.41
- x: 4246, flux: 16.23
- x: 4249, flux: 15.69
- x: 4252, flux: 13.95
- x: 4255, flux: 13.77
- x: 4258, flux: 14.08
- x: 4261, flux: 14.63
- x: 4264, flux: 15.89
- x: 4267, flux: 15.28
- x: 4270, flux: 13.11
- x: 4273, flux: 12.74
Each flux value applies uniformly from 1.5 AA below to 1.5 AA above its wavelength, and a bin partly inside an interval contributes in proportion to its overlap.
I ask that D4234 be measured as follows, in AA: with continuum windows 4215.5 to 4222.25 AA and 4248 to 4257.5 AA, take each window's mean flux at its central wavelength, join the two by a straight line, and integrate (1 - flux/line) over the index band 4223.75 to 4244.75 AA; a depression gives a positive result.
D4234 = 0.9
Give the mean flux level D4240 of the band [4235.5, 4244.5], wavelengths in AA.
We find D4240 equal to 14.8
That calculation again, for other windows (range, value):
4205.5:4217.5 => 13.8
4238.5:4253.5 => 15.2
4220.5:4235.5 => 12.8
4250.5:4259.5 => 13.9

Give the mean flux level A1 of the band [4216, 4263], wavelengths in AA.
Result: 14.1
